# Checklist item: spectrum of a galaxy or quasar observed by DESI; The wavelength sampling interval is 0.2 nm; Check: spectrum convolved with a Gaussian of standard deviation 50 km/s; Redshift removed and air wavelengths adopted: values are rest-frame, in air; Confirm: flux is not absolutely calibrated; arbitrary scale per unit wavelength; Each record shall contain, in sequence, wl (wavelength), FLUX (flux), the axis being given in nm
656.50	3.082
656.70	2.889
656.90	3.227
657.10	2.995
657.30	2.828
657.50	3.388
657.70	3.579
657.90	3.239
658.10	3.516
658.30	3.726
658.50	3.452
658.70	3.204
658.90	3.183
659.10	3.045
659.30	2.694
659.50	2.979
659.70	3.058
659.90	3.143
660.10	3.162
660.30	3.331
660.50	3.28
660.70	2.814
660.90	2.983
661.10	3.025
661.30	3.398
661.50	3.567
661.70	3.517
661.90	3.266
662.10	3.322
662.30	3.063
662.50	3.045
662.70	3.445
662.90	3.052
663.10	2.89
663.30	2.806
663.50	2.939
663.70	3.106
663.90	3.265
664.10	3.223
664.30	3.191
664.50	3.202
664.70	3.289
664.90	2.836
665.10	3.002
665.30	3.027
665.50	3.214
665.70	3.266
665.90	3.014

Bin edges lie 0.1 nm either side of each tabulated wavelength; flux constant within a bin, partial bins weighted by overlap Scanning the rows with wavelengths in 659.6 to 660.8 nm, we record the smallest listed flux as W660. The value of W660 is 2.814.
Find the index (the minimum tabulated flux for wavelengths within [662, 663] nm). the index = 3.045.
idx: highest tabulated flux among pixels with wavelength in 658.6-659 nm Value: 3.204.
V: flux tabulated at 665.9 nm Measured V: 3.014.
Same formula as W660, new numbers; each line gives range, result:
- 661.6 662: 3.266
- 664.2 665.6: 2.836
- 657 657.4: 2.828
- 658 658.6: 3.452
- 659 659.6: 2.694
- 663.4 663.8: 2.939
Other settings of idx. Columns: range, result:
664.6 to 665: 3.289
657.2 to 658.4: 3.726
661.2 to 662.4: 3.567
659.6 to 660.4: 3.331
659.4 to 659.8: 3.058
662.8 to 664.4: 3.265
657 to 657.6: 3.388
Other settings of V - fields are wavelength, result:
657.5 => 3.388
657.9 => 3.239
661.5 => 3.567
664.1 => 3.223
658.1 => 3.516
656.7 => 2.889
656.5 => 3.082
